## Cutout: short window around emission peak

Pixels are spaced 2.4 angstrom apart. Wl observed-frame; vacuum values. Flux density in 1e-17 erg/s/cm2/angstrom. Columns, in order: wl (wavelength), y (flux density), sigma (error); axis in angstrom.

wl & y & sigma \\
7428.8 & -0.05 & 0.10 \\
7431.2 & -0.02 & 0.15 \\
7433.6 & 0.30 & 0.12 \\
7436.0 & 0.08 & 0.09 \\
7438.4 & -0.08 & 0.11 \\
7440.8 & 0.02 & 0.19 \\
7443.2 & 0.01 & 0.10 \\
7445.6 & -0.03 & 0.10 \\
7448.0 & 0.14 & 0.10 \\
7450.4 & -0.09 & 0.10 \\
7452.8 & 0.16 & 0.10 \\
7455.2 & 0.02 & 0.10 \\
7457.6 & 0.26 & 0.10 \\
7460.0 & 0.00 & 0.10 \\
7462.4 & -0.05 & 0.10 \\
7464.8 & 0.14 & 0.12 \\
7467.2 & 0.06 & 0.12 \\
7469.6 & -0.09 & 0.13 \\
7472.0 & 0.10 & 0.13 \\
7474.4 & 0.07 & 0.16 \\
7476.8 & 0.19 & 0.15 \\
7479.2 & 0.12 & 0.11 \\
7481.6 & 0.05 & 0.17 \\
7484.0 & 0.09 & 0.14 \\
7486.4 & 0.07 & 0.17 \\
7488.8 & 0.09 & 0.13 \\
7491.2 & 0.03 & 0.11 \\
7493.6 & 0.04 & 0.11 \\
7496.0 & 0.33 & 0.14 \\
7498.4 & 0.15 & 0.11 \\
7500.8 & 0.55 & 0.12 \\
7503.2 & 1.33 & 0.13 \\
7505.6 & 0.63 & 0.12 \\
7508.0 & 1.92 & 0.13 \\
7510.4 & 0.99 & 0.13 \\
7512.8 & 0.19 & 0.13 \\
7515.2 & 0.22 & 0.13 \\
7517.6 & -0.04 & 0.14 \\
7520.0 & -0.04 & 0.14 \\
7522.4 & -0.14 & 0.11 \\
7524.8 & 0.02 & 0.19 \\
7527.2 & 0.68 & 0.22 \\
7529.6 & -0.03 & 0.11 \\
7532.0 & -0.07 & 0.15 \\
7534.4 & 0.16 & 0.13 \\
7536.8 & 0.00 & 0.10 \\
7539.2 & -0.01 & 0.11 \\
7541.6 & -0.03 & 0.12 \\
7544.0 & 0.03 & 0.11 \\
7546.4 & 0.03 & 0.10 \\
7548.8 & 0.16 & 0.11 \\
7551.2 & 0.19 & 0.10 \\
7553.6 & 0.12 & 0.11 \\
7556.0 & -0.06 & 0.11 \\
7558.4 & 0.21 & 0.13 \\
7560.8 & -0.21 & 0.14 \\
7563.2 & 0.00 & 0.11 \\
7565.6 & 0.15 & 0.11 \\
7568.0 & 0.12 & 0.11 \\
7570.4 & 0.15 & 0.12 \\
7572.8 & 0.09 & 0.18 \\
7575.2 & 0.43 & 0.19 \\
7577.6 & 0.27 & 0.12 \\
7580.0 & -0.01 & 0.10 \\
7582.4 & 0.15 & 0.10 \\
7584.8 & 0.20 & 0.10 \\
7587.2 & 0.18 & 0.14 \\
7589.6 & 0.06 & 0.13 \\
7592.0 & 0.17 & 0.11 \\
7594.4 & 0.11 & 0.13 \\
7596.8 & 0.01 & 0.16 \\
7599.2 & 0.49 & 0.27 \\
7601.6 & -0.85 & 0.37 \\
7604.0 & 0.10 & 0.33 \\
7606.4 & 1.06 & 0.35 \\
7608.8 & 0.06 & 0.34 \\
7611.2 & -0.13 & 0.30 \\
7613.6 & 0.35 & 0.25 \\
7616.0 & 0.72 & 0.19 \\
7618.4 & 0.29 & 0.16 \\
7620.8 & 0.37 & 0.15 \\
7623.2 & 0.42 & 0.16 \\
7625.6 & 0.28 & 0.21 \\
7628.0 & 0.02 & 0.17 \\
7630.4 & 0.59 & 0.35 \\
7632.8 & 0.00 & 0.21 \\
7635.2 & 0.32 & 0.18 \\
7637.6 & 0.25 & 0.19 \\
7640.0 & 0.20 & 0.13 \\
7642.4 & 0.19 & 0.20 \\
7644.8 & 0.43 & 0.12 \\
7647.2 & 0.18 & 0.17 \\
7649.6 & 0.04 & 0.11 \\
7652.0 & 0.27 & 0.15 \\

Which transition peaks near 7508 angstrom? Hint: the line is [O II]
